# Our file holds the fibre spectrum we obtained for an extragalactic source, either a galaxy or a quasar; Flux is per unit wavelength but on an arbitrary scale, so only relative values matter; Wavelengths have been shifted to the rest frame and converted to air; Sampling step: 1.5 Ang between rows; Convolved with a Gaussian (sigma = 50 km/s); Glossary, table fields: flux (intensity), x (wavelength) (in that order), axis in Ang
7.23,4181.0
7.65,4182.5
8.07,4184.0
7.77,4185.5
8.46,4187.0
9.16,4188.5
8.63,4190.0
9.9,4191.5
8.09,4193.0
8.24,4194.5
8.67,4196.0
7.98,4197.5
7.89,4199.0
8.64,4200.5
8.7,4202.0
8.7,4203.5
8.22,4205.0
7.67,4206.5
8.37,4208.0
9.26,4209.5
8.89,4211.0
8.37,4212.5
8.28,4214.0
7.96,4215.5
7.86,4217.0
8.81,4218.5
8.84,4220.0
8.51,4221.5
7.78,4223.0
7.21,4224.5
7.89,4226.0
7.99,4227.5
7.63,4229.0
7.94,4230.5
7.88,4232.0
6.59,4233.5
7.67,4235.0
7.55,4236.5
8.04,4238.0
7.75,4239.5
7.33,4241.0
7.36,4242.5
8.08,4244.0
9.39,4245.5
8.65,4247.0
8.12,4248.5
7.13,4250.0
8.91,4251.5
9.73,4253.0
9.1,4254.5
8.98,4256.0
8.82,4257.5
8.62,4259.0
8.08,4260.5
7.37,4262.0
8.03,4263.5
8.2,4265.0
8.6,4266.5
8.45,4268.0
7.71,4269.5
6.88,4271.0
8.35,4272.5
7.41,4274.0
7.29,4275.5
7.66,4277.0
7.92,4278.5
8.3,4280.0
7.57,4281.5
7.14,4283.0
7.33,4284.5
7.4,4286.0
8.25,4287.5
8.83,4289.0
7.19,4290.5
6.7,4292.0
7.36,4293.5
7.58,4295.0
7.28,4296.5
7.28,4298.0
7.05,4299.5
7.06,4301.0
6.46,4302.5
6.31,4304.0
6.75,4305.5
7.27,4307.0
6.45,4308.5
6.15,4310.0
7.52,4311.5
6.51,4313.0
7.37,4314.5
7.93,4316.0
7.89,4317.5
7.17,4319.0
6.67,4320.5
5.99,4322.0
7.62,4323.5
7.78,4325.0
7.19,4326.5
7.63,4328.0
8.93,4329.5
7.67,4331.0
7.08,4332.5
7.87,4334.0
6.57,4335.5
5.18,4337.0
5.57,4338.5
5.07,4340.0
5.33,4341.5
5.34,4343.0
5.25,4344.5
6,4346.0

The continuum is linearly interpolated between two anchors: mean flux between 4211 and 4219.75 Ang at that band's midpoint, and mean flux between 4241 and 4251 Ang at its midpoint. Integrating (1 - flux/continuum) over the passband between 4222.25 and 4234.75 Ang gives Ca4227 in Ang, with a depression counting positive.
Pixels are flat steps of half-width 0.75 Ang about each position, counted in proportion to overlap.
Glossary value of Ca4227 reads 0.9 Ang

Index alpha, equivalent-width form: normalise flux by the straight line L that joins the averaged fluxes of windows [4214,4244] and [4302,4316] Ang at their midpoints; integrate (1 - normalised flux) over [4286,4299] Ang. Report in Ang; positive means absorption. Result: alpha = -0.94 Ang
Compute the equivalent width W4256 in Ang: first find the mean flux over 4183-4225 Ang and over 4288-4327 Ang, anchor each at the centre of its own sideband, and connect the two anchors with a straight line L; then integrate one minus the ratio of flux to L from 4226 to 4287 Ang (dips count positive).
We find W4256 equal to -1.8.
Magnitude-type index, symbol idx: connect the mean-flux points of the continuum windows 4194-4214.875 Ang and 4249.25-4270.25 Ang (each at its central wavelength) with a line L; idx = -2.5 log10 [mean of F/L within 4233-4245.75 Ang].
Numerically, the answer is 0.09 mag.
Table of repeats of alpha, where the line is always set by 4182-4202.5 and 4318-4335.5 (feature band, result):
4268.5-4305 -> 1.3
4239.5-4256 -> -0.8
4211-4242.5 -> 1.0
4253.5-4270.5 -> -1.0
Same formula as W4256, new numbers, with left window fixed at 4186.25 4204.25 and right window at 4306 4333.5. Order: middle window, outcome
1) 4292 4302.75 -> 0.5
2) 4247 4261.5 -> -1.1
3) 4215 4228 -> 0.3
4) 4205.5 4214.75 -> 0.0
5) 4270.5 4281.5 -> 0.0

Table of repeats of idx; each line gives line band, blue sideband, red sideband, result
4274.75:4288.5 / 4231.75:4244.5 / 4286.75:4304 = -0.04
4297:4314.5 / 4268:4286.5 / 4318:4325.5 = 0.07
